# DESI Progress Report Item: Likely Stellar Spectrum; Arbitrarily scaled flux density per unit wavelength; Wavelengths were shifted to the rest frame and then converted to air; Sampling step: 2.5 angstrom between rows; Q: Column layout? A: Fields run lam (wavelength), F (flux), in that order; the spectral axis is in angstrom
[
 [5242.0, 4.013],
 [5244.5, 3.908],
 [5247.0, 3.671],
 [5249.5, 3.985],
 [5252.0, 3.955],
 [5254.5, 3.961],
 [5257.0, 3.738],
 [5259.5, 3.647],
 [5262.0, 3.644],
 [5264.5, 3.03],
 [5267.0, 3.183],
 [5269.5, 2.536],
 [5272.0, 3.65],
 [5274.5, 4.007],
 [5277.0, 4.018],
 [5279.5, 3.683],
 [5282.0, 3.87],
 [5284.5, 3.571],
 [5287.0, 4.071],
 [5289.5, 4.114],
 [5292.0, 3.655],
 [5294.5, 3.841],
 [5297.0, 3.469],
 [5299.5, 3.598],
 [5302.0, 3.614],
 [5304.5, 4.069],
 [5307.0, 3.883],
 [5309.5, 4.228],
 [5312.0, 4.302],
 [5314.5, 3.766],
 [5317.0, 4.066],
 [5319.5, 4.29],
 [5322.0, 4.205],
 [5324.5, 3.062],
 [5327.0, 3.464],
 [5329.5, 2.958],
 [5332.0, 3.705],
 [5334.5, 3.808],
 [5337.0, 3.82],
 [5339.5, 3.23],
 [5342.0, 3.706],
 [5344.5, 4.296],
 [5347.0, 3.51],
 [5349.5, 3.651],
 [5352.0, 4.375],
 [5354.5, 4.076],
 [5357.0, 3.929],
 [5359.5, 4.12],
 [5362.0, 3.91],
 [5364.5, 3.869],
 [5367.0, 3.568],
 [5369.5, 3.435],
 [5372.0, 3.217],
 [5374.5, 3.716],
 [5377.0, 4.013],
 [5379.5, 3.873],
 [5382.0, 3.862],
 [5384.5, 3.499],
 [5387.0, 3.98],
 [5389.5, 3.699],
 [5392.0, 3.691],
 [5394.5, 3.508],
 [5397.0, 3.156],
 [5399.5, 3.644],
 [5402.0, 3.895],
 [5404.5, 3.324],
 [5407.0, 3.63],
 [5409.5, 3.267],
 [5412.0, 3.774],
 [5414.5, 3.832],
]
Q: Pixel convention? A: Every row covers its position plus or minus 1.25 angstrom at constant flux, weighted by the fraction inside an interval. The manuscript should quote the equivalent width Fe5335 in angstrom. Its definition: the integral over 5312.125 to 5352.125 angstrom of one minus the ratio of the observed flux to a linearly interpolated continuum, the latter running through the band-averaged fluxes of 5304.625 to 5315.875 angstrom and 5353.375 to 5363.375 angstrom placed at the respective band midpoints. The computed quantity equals 2.8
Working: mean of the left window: 4.05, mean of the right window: 4.01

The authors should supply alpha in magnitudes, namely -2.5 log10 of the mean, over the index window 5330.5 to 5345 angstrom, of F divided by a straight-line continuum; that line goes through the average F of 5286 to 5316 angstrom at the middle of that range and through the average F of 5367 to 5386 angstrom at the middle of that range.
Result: 0.016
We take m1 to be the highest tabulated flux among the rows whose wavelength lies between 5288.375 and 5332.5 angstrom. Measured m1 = 4.302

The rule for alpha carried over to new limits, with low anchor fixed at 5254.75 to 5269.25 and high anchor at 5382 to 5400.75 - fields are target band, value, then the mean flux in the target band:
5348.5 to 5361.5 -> -0.13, 4.03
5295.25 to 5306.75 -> -0.07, 3.71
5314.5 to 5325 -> -0.13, 3.95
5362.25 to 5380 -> -0.03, 3.68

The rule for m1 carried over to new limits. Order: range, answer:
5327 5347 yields 4.296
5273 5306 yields 4.114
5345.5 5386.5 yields 4.375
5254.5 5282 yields 4.018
